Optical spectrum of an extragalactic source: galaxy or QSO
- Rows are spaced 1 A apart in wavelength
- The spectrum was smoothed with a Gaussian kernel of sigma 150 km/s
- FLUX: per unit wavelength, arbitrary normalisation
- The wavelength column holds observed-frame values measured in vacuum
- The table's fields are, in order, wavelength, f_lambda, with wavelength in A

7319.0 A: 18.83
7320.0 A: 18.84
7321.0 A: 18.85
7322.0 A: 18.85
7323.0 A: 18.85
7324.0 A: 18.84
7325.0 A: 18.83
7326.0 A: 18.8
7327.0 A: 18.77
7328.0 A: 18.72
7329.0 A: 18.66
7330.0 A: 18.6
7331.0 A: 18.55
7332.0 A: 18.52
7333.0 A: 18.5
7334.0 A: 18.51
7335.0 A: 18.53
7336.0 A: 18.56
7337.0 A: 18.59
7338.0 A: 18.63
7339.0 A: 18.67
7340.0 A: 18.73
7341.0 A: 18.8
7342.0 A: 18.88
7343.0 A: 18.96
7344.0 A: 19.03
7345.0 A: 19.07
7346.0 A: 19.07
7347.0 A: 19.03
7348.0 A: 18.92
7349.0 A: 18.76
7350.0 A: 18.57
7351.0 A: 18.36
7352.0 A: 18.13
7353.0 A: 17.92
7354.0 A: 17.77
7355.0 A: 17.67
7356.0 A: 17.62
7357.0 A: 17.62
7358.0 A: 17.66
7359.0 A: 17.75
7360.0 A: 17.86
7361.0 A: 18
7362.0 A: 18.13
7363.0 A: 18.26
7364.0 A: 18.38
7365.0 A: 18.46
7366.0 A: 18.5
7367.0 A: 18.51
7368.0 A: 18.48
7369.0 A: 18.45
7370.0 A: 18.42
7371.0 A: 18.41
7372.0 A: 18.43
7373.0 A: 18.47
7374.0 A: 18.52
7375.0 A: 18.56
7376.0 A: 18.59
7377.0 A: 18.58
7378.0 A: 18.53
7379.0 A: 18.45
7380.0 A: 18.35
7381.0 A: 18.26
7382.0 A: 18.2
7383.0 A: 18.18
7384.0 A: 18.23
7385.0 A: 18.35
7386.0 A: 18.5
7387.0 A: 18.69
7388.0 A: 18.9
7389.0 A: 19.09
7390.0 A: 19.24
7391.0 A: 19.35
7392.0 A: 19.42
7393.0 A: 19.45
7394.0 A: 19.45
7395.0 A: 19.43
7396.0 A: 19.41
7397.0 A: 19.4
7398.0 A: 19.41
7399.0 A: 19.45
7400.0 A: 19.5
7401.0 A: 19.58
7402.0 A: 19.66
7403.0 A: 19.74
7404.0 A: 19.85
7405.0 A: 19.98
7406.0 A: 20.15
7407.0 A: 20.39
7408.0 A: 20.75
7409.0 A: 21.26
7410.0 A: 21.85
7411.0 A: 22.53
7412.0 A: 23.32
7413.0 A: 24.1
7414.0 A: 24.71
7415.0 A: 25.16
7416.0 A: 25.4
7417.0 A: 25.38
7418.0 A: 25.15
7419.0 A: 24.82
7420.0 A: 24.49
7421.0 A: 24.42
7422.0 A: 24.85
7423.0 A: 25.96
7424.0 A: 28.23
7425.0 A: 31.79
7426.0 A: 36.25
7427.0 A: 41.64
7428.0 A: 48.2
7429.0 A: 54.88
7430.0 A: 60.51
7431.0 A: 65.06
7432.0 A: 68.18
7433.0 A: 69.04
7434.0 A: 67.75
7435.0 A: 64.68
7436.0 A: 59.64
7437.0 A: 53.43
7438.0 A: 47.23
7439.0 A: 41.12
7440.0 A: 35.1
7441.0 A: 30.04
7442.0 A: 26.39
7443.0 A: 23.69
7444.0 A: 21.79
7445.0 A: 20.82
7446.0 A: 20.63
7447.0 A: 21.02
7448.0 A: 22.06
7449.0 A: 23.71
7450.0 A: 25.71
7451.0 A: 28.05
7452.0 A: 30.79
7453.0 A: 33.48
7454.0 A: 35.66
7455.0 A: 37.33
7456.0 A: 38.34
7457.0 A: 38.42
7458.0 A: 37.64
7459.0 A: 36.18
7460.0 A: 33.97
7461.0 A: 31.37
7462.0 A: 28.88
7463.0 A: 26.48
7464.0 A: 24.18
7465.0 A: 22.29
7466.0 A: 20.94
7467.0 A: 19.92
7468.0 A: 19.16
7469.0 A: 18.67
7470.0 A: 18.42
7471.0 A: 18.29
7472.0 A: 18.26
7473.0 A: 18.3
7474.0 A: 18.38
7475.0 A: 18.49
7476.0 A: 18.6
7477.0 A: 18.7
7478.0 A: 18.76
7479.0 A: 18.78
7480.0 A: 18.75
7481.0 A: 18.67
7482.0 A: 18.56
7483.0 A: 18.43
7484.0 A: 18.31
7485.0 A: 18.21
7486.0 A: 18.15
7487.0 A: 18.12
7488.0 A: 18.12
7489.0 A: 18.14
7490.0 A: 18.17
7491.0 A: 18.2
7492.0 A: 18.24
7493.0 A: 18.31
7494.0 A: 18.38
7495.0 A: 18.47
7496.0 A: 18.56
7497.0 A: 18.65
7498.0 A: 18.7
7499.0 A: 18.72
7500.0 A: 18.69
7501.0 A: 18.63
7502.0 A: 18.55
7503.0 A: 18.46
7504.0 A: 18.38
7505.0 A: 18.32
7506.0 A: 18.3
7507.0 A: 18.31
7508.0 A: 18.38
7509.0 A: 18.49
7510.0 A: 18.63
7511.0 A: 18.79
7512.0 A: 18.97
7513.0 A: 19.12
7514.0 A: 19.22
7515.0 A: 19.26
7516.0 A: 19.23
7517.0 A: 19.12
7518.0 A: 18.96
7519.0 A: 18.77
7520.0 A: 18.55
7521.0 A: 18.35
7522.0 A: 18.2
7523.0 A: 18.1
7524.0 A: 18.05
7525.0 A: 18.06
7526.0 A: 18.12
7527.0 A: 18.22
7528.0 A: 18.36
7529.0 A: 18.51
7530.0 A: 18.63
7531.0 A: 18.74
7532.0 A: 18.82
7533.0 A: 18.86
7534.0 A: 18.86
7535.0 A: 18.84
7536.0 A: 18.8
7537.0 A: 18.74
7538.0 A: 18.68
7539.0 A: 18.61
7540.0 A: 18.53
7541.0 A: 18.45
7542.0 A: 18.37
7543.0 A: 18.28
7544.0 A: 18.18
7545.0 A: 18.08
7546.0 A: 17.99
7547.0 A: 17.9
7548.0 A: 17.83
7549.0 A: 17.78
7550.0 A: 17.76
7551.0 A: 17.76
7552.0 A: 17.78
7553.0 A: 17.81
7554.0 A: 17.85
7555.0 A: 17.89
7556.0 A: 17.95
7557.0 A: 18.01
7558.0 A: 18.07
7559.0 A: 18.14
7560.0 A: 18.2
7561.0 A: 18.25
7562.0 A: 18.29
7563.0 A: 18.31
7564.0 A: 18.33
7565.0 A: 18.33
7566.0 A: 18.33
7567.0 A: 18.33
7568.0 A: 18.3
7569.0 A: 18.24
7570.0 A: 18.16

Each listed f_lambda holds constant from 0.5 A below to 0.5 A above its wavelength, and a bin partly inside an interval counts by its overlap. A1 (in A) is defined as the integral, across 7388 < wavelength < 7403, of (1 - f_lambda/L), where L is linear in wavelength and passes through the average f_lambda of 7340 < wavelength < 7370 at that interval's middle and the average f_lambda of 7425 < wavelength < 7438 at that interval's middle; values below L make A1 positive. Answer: 7.4 A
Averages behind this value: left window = 18.4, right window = 56.1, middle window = 19.4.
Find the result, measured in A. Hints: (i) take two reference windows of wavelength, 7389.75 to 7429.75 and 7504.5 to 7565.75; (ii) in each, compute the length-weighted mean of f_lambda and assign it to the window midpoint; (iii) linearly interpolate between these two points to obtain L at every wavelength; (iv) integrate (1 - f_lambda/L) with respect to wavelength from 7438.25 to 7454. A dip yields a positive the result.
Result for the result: -3.2 A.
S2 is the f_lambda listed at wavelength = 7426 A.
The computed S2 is 36.25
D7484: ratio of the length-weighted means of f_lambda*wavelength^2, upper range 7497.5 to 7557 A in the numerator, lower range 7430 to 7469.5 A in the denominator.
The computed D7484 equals 0.53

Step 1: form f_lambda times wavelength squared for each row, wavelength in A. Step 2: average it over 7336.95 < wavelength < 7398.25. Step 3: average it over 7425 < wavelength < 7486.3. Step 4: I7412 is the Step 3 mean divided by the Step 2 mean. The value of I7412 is 1.7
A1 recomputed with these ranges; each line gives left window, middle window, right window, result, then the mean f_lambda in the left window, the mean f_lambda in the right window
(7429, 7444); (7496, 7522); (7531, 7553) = 8.7 A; 50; 18.3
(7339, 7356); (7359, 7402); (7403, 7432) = 9.4 A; 18.6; 30.2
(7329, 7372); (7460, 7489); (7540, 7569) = -3.3 A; 18.4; 18.1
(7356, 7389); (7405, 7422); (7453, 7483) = -1.9 A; 18.3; 24.5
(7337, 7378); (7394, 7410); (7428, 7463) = 5.0 A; 18.4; 39.1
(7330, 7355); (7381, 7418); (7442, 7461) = 5.8 A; 18.6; 29.4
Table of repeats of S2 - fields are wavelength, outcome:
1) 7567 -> 18.33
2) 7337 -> 18.59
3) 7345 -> 19.07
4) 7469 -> 18.67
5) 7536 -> 18.8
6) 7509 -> 18.49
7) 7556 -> 17.95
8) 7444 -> 21.79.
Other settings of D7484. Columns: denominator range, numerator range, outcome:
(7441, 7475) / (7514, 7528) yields 0.73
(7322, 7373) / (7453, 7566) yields 1.13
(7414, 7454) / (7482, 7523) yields 0.52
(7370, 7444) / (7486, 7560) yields 0.68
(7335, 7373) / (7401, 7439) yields 1.94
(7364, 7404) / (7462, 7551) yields 1.03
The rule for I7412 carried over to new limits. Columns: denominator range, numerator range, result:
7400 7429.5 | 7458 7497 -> 0.80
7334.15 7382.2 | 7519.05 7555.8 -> 1.04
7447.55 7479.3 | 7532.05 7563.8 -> 0.73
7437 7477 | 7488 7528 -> 0.69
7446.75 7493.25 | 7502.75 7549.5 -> 0.81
